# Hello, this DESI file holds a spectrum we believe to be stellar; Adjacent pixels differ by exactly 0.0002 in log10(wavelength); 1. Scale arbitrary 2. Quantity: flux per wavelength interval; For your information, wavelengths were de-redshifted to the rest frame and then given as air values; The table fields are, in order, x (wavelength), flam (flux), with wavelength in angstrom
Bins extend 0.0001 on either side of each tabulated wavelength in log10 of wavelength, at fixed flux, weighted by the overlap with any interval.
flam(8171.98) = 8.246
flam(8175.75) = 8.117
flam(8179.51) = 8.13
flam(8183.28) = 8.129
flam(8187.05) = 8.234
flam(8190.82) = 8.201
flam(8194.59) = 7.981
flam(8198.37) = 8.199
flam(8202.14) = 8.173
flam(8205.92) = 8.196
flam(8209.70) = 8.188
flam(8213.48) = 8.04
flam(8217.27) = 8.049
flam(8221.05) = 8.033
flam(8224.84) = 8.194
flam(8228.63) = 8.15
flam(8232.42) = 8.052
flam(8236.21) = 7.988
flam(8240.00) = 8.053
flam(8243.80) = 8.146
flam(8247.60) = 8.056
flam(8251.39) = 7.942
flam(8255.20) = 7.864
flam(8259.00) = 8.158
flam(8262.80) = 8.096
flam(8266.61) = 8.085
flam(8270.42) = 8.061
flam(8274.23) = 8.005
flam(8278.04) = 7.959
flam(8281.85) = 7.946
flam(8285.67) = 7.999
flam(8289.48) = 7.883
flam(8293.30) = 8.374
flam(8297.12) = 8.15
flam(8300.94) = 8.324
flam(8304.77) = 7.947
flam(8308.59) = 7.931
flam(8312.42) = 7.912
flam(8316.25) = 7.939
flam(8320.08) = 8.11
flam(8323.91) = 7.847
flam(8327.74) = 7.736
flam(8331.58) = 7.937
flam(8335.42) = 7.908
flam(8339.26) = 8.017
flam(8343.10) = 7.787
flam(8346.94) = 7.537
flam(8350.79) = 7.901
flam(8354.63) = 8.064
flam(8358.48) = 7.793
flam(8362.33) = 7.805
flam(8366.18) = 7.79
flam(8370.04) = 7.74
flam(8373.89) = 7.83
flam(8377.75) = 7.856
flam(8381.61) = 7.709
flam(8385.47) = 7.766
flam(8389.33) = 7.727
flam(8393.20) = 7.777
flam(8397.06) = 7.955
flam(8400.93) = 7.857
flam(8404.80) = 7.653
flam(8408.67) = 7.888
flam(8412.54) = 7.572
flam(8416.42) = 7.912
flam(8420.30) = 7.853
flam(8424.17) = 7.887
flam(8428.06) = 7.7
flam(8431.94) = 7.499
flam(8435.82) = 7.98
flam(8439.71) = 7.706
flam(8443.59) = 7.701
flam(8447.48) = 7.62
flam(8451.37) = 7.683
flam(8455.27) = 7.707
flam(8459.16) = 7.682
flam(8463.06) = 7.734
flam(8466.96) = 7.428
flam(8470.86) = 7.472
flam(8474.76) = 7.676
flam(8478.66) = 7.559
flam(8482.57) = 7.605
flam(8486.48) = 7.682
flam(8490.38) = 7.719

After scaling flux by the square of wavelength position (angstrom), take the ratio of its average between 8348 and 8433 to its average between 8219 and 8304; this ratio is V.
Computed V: 1.00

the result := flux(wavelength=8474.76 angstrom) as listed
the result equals 7.676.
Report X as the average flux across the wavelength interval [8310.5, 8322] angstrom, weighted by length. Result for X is 7.99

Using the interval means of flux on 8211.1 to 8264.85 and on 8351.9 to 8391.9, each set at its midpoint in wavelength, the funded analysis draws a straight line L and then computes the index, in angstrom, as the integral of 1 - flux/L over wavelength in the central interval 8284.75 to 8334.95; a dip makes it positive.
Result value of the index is -0.5 angstrom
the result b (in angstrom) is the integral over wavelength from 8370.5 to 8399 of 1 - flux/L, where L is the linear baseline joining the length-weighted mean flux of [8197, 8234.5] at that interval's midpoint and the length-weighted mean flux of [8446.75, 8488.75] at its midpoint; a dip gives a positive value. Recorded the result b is 0.0 angstrom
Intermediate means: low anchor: 8.13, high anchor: 7.62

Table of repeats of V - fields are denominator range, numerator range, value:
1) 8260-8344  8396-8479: 1.00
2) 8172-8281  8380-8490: 1.00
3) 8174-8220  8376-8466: 1.01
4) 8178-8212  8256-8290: 1.00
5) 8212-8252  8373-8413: 1.00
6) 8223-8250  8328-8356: 1.00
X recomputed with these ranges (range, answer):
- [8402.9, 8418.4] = 7.75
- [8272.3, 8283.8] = 7.97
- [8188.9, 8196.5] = 8.09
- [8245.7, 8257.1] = 7.95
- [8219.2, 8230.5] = 8.12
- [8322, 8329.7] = 7.79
